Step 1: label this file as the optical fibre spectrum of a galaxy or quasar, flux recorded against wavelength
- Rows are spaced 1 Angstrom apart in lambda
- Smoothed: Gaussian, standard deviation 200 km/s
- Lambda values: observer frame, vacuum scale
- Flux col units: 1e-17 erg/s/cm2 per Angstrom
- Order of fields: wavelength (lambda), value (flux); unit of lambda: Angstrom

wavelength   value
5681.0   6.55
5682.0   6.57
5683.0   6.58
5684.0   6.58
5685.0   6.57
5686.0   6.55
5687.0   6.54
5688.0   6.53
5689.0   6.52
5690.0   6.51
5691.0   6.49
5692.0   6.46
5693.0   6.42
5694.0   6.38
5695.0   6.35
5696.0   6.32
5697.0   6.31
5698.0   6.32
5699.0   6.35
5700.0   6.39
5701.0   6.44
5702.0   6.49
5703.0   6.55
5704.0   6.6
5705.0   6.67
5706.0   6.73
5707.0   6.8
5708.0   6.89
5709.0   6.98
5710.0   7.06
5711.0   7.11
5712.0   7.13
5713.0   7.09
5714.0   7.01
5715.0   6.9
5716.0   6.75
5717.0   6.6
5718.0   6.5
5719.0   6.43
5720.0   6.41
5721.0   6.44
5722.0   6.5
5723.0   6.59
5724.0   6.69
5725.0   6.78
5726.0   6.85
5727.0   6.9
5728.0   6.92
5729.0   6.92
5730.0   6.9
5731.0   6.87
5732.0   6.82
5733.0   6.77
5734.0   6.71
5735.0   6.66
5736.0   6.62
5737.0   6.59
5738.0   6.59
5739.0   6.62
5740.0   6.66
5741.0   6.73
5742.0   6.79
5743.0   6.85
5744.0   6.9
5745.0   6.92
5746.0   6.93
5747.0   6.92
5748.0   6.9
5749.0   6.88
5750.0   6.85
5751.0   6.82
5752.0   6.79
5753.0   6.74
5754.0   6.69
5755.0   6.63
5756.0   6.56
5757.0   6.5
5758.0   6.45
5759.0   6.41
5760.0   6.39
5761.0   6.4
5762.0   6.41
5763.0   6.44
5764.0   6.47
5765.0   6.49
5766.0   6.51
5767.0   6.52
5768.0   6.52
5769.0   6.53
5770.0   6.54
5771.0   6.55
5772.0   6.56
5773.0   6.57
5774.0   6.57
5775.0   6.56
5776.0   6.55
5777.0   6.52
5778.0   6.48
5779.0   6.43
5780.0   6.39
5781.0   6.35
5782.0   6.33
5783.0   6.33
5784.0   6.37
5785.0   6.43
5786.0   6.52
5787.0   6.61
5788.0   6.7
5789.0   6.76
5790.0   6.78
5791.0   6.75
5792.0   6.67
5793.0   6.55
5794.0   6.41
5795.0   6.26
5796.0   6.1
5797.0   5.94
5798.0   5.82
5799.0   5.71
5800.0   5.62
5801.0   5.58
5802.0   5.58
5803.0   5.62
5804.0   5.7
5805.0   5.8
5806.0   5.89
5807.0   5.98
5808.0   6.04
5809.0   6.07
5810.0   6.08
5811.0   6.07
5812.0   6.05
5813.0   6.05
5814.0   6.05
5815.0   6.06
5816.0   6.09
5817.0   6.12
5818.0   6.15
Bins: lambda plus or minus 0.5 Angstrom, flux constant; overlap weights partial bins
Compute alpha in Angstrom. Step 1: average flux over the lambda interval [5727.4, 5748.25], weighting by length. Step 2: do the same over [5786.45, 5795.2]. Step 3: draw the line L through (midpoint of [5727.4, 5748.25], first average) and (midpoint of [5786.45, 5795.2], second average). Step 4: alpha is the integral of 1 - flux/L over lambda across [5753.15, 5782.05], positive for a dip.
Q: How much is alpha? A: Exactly 0.8 Angstrom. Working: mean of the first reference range 6.79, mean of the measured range 6.5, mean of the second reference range 6.62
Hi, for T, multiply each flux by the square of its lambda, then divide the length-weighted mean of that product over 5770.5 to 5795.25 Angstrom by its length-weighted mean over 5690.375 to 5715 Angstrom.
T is 1.0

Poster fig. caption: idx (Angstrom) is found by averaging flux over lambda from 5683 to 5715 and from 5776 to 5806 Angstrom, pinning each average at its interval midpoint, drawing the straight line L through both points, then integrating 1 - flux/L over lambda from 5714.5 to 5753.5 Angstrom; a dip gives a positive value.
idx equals -1.6 Angstrom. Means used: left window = 6.62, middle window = 6.74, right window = 6.24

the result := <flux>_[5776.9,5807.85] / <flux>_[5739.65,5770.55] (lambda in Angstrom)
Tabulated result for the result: 0.9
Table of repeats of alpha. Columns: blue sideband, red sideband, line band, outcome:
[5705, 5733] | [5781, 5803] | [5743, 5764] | -0.42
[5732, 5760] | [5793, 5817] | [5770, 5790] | -0.75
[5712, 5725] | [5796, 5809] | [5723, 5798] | -4.47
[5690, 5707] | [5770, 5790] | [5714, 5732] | -0.65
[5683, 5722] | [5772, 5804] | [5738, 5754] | -0.87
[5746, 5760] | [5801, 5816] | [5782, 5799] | -0.65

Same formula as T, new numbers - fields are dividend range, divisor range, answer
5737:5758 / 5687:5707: 1.06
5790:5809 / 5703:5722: 0.92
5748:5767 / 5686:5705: 1.04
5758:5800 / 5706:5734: 0.97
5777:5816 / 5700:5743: 0.94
